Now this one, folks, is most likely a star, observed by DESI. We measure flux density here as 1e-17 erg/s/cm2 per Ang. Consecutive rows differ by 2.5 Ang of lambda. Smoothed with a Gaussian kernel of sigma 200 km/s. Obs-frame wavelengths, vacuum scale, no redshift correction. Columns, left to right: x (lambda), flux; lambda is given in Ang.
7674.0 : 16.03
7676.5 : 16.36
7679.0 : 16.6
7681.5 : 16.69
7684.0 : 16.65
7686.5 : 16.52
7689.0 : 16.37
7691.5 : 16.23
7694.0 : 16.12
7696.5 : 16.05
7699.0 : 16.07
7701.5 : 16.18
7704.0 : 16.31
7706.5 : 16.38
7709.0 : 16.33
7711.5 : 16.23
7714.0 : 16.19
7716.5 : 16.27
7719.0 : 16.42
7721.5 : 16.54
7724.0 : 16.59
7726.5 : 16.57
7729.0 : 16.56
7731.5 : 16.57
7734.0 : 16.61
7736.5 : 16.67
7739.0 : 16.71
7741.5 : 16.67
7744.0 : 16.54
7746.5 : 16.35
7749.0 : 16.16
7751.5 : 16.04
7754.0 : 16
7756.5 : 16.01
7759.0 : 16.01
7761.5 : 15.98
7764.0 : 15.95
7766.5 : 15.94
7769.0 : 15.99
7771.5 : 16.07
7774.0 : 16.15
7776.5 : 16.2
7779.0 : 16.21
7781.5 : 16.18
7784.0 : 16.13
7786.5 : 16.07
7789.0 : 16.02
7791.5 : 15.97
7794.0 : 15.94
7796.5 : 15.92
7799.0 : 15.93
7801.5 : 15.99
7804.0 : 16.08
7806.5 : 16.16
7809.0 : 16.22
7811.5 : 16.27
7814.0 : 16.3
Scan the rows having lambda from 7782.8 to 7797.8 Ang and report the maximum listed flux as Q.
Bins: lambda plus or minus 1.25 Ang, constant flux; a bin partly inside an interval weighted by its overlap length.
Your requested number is 16.13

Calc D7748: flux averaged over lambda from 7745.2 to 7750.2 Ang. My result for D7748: 16.3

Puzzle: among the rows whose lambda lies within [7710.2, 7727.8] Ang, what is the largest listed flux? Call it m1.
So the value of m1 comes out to 16.59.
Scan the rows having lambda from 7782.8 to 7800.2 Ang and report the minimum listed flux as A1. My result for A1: 15.92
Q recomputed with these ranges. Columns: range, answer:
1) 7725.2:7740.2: 16.71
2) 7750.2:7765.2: 16.04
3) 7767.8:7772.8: 16.07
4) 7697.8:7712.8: 16.38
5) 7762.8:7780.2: 16.21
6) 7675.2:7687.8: 16.69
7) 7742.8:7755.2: 16.54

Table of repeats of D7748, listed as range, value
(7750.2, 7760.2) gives 16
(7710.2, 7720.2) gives 16.3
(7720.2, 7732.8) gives 16.6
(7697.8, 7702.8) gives 16.1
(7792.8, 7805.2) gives 16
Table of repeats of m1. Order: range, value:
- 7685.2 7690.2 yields 16.52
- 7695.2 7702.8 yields 16.18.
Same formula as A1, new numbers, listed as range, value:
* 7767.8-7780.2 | 15.99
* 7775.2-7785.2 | 16.13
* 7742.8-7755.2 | 16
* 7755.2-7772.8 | 15.94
